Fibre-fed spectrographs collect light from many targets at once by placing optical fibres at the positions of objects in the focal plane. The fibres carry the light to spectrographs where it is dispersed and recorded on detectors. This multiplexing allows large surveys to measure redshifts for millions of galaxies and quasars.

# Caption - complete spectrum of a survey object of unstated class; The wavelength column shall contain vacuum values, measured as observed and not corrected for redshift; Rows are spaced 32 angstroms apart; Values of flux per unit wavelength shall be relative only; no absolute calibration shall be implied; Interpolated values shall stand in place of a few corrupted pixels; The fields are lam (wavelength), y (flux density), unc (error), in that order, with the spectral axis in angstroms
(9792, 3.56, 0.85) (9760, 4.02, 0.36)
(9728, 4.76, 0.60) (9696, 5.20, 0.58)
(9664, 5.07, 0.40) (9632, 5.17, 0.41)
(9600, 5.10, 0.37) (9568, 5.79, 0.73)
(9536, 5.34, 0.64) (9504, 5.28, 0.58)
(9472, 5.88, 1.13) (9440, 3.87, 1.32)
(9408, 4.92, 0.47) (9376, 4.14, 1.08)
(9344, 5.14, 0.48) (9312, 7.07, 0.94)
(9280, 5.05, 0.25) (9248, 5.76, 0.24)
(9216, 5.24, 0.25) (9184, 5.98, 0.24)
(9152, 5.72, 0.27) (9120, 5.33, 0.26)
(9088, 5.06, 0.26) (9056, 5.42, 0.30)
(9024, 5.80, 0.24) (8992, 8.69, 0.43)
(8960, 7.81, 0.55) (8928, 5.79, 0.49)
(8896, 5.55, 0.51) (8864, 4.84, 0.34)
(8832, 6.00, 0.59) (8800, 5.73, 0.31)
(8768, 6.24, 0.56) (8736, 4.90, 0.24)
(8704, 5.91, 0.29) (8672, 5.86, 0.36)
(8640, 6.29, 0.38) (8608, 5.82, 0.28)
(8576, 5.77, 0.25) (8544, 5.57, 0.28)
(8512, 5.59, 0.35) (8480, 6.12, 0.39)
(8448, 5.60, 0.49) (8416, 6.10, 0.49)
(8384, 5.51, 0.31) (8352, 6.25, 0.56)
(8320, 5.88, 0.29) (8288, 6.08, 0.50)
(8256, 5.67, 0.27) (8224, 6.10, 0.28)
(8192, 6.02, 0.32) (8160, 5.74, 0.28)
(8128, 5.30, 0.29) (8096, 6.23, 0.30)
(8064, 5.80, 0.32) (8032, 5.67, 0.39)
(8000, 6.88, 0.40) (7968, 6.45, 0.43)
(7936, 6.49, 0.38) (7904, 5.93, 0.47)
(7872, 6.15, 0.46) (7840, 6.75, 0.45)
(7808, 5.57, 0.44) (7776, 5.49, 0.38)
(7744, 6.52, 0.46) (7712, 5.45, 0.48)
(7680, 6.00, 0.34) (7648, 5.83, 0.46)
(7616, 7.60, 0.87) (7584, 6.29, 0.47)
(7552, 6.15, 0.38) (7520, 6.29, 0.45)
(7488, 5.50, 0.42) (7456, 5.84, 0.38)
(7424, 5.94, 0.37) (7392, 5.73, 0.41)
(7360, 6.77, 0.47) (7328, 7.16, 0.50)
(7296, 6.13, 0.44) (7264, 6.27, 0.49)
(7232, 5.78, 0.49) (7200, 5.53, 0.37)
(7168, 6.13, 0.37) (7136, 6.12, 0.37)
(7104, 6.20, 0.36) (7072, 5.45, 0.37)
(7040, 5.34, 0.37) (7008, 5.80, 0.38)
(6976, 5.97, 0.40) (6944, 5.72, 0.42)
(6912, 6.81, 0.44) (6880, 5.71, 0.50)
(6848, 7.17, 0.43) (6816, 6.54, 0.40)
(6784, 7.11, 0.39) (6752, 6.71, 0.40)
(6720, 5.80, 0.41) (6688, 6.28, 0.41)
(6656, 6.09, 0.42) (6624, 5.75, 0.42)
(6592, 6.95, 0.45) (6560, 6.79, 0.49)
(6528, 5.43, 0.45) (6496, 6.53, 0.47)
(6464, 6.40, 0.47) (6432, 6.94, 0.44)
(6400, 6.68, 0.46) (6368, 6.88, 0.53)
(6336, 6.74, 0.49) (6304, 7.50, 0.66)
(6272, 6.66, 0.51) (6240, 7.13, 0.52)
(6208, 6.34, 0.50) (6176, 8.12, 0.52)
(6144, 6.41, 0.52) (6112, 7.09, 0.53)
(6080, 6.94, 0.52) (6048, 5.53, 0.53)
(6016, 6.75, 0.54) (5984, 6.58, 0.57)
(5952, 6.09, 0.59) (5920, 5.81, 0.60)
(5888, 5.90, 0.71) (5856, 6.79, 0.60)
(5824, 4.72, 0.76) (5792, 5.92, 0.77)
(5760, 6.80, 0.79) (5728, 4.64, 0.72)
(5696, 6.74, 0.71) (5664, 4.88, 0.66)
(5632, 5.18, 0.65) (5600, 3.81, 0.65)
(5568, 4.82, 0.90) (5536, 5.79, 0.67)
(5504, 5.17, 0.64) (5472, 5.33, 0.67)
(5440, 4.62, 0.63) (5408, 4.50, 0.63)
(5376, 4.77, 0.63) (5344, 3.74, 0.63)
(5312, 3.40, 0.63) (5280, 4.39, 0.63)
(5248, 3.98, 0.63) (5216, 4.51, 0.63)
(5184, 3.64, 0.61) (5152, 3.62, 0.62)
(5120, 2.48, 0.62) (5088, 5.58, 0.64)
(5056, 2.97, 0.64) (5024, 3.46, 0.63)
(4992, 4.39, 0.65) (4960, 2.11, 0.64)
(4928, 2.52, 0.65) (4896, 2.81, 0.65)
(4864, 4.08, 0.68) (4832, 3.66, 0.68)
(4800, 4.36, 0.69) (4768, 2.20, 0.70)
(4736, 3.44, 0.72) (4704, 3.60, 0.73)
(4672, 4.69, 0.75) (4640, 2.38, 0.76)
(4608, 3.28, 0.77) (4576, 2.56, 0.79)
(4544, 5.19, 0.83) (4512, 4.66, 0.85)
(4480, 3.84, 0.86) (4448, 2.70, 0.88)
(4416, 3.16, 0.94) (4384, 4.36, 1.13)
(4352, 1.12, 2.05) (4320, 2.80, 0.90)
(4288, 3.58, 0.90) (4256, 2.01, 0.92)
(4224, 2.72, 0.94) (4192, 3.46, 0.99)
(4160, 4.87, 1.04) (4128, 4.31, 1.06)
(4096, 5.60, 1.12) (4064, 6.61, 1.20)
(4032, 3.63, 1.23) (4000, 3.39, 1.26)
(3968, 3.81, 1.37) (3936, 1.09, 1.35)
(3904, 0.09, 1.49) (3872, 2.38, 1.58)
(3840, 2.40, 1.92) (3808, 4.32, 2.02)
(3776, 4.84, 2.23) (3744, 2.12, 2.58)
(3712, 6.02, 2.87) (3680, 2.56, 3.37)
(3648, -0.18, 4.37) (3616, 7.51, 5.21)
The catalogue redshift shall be 0.37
